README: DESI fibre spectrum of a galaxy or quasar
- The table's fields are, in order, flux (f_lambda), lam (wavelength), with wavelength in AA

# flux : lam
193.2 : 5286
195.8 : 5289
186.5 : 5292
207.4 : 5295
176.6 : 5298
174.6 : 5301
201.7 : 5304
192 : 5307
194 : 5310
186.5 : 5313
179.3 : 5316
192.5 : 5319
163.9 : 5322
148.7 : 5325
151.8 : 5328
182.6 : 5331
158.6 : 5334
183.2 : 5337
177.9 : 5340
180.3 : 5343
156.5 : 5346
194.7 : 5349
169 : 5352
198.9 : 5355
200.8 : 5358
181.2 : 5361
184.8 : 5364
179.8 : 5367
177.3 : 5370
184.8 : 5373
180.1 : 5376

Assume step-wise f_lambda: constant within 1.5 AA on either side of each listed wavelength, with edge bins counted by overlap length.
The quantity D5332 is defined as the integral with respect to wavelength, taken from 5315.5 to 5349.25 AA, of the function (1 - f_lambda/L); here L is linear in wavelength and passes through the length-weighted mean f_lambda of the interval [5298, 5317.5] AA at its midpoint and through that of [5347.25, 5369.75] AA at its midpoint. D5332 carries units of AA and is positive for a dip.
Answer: 2.7 AA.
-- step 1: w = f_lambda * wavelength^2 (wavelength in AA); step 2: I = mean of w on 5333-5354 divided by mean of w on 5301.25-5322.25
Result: 0.9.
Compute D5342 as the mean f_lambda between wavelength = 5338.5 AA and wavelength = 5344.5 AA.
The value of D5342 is 179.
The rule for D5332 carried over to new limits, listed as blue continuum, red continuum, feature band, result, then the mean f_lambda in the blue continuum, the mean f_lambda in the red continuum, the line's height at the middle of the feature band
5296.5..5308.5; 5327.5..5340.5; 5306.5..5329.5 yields 0.5 AA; 186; 172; 179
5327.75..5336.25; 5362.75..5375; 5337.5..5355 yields -0.5 AA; 168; 182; 173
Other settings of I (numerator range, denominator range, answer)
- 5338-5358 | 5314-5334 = 1.08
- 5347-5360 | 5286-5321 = 1.02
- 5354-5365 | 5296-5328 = 1.08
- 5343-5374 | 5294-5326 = 1.01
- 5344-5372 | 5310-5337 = 1.07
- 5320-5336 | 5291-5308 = 0.87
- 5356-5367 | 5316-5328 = 1.14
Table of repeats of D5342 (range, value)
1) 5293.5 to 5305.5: 190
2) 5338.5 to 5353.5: 176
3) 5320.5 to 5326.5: 156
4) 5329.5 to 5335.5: 171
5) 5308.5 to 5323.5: 183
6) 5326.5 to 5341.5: 171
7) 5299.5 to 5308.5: 189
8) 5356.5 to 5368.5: 187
